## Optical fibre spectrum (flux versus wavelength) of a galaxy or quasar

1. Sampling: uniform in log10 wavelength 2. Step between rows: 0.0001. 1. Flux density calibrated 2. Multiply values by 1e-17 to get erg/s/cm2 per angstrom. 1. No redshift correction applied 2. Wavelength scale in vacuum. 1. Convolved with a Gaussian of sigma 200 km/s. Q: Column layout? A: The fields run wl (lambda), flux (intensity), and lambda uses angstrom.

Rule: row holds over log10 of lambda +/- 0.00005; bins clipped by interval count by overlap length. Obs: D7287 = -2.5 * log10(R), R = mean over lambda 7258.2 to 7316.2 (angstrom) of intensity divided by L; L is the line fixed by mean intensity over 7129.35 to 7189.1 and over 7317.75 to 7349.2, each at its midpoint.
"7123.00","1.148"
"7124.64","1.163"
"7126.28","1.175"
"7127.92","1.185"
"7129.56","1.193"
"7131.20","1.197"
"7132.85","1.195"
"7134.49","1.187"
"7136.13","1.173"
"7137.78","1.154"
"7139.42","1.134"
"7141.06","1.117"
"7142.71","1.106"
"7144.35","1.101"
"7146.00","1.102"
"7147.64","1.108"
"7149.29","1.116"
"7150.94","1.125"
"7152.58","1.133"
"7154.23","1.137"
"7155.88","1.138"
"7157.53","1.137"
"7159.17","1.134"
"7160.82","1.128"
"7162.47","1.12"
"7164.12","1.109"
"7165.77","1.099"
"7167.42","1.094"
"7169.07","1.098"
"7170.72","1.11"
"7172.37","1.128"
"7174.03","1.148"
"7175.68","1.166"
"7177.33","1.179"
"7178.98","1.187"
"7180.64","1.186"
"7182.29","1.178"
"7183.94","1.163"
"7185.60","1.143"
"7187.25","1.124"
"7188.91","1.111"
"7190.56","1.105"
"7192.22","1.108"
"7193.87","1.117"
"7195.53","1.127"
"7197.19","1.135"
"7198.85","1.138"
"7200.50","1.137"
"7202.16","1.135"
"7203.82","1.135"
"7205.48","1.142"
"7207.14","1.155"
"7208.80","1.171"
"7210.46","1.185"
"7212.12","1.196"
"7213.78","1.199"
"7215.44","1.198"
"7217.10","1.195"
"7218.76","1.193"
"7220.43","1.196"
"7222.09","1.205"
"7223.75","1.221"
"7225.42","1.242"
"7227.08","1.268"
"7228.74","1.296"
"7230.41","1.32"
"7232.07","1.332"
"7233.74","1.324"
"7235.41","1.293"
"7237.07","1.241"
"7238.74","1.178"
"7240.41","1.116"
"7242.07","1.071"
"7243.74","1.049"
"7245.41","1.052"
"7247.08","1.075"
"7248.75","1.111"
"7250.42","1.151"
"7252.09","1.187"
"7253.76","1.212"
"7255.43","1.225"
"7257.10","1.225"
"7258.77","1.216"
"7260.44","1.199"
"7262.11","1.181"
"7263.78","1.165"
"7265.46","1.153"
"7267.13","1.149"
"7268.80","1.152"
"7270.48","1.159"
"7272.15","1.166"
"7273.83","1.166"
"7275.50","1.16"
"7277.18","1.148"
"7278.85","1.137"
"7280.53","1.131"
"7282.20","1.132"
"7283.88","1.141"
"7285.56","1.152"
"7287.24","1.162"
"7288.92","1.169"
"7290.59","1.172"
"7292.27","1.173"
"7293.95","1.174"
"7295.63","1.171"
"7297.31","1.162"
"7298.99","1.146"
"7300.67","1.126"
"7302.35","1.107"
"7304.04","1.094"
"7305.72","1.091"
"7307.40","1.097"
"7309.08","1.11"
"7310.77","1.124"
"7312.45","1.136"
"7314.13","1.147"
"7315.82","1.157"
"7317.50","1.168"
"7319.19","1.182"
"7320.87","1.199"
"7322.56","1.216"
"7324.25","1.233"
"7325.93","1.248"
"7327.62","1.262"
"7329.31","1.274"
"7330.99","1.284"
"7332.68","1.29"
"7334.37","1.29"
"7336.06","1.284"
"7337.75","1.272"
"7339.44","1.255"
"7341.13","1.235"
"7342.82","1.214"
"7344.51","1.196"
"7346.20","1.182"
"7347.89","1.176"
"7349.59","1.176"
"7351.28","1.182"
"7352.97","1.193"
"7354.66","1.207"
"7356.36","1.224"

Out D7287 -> 0.06 mag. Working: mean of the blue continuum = 1.14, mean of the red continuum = 1.24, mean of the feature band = 1.15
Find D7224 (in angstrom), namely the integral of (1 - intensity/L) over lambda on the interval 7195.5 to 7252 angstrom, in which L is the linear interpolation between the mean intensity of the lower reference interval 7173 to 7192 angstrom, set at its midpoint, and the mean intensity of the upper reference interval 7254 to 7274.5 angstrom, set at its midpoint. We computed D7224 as -0.8 angstrom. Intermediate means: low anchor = 1.15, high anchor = 1.18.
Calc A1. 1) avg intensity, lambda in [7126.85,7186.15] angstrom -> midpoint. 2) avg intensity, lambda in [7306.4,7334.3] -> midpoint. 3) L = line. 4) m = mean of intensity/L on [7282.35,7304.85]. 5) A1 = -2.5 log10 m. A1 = 0.04 mag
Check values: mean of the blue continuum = 1.14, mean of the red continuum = 1.2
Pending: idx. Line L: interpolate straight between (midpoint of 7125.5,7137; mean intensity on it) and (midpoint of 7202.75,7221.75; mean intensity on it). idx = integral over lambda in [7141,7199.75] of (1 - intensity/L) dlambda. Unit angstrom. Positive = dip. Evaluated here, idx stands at 2.6 angstrom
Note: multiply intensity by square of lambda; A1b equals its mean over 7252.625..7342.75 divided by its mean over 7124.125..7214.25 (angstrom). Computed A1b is 1.07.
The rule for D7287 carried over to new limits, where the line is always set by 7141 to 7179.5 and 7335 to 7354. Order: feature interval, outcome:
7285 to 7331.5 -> 0.03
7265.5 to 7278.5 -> 0.02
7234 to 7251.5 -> 0.02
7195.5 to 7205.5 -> 0.01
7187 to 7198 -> 0.02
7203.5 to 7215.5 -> -0.02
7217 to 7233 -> -0.08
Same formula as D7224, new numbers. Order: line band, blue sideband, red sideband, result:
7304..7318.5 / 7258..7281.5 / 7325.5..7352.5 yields 1.0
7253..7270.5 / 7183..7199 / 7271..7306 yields -0.7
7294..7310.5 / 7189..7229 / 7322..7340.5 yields 1.6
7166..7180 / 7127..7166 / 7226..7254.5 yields 0.2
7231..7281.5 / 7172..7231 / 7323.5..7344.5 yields 1.6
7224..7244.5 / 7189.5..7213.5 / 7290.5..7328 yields -1.4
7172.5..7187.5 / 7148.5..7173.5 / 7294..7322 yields -0.5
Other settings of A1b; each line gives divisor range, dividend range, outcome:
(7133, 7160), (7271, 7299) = 1.06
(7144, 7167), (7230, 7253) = 1.07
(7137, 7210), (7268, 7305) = 1.05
